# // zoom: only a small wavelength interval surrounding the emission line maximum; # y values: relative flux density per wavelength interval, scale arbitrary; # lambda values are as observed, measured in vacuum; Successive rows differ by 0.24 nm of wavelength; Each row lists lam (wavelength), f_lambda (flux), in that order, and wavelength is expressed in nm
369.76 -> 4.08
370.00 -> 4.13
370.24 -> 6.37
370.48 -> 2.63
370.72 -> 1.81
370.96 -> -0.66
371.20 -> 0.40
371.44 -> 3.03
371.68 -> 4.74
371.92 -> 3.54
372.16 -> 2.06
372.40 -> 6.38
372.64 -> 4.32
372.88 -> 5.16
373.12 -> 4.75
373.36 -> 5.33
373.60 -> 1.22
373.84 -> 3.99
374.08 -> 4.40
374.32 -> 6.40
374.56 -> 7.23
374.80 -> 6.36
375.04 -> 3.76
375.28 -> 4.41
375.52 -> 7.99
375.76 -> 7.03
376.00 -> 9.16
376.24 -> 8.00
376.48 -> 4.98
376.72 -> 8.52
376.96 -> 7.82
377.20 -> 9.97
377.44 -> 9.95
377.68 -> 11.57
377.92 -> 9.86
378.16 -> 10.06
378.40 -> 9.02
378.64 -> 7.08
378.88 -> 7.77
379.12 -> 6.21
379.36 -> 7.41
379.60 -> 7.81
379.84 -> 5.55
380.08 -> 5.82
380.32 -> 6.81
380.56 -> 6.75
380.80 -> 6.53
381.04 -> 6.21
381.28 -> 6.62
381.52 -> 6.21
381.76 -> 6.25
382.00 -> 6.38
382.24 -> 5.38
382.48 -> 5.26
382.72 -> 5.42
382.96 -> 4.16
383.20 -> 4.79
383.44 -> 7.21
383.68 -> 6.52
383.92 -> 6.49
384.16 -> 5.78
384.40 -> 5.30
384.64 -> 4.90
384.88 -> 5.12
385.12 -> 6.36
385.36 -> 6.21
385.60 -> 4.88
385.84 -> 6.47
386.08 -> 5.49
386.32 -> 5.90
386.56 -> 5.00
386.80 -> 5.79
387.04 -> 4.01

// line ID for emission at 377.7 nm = Lyman alpha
